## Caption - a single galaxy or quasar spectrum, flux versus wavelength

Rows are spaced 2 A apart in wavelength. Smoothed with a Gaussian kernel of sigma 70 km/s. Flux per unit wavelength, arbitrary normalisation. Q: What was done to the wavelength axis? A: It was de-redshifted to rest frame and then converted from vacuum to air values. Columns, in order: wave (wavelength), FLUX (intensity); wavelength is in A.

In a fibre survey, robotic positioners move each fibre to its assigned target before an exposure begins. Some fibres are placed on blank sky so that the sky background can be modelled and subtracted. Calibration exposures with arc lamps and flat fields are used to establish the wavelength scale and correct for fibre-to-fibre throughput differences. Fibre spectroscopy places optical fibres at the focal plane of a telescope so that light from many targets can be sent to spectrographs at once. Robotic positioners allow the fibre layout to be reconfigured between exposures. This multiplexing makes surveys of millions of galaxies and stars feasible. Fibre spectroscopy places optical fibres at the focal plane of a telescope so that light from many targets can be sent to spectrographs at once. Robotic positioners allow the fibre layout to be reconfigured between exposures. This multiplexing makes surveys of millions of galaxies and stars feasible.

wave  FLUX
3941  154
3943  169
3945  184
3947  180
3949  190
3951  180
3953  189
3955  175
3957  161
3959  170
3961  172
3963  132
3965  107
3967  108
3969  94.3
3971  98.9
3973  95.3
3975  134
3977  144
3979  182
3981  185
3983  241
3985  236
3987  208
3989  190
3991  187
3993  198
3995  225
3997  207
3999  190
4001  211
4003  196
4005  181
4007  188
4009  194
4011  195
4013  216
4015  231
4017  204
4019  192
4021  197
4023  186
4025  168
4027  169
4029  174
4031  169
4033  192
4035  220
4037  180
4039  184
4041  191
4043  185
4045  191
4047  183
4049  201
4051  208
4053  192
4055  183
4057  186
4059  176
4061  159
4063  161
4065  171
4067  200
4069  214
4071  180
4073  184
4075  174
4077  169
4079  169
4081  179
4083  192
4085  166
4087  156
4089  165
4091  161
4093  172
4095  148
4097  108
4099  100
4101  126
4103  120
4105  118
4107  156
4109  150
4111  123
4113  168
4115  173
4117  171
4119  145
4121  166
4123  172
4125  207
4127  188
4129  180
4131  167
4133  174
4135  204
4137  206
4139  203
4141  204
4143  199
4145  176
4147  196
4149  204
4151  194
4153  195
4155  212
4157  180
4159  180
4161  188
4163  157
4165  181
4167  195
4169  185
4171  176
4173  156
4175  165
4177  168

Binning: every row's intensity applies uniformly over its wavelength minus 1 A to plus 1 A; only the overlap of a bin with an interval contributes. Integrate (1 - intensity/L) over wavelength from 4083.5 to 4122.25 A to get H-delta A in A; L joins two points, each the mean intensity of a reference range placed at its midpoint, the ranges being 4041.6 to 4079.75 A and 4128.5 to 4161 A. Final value 8.3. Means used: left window 184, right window 192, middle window 148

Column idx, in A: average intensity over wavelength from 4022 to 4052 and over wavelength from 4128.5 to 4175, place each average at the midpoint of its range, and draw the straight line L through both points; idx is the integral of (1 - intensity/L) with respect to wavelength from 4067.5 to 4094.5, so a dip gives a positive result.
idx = 1.7 A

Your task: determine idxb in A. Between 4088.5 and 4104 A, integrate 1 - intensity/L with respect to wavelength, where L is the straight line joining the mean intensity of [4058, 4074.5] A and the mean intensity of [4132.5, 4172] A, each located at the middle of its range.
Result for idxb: 4.0 A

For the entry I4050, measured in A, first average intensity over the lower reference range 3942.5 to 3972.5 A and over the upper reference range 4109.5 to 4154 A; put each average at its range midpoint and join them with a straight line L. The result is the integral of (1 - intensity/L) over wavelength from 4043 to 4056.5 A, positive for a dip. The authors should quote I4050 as -1.9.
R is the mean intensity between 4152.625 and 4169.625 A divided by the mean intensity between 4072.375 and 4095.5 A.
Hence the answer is 1.09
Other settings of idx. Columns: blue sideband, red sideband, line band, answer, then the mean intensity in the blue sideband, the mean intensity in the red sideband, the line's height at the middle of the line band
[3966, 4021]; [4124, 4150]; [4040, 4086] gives 1.1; 183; 193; 188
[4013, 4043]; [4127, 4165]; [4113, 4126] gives 1.2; 190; 190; 190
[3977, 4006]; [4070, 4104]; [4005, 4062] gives -2.6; 201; 157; 181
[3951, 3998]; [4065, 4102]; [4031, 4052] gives -3.4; 167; 165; 166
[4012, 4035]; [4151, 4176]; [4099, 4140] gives 4.5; 192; 181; 185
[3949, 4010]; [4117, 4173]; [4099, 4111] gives 3.4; 173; 186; 183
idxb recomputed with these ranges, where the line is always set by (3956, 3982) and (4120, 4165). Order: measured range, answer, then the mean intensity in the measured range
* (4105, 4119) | 2.1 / 153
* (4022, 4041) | -3.3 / 183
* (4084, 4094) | 0.5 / 164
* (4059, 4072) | -1.1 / 180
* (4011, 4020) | -3.5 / 209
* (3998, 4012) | -4.3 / 194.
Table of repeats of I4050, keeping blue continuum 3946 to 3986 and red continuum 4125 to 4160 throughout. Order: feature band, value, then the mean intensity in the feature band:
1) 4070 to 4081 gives 0.2 A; 176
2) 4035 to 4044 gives -0.8 A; 189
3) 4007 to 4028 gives -3.3 A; 195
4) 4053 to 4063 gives 0.0 A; 176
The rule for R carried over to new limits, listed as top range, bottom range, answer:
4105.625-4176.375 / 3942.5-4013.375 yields 1.03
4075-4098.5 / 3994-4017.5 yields 0.79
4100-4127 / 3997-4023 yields 0.78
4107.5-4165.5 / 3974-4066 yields 0.95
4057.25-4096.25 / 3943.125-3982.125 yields 1.14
